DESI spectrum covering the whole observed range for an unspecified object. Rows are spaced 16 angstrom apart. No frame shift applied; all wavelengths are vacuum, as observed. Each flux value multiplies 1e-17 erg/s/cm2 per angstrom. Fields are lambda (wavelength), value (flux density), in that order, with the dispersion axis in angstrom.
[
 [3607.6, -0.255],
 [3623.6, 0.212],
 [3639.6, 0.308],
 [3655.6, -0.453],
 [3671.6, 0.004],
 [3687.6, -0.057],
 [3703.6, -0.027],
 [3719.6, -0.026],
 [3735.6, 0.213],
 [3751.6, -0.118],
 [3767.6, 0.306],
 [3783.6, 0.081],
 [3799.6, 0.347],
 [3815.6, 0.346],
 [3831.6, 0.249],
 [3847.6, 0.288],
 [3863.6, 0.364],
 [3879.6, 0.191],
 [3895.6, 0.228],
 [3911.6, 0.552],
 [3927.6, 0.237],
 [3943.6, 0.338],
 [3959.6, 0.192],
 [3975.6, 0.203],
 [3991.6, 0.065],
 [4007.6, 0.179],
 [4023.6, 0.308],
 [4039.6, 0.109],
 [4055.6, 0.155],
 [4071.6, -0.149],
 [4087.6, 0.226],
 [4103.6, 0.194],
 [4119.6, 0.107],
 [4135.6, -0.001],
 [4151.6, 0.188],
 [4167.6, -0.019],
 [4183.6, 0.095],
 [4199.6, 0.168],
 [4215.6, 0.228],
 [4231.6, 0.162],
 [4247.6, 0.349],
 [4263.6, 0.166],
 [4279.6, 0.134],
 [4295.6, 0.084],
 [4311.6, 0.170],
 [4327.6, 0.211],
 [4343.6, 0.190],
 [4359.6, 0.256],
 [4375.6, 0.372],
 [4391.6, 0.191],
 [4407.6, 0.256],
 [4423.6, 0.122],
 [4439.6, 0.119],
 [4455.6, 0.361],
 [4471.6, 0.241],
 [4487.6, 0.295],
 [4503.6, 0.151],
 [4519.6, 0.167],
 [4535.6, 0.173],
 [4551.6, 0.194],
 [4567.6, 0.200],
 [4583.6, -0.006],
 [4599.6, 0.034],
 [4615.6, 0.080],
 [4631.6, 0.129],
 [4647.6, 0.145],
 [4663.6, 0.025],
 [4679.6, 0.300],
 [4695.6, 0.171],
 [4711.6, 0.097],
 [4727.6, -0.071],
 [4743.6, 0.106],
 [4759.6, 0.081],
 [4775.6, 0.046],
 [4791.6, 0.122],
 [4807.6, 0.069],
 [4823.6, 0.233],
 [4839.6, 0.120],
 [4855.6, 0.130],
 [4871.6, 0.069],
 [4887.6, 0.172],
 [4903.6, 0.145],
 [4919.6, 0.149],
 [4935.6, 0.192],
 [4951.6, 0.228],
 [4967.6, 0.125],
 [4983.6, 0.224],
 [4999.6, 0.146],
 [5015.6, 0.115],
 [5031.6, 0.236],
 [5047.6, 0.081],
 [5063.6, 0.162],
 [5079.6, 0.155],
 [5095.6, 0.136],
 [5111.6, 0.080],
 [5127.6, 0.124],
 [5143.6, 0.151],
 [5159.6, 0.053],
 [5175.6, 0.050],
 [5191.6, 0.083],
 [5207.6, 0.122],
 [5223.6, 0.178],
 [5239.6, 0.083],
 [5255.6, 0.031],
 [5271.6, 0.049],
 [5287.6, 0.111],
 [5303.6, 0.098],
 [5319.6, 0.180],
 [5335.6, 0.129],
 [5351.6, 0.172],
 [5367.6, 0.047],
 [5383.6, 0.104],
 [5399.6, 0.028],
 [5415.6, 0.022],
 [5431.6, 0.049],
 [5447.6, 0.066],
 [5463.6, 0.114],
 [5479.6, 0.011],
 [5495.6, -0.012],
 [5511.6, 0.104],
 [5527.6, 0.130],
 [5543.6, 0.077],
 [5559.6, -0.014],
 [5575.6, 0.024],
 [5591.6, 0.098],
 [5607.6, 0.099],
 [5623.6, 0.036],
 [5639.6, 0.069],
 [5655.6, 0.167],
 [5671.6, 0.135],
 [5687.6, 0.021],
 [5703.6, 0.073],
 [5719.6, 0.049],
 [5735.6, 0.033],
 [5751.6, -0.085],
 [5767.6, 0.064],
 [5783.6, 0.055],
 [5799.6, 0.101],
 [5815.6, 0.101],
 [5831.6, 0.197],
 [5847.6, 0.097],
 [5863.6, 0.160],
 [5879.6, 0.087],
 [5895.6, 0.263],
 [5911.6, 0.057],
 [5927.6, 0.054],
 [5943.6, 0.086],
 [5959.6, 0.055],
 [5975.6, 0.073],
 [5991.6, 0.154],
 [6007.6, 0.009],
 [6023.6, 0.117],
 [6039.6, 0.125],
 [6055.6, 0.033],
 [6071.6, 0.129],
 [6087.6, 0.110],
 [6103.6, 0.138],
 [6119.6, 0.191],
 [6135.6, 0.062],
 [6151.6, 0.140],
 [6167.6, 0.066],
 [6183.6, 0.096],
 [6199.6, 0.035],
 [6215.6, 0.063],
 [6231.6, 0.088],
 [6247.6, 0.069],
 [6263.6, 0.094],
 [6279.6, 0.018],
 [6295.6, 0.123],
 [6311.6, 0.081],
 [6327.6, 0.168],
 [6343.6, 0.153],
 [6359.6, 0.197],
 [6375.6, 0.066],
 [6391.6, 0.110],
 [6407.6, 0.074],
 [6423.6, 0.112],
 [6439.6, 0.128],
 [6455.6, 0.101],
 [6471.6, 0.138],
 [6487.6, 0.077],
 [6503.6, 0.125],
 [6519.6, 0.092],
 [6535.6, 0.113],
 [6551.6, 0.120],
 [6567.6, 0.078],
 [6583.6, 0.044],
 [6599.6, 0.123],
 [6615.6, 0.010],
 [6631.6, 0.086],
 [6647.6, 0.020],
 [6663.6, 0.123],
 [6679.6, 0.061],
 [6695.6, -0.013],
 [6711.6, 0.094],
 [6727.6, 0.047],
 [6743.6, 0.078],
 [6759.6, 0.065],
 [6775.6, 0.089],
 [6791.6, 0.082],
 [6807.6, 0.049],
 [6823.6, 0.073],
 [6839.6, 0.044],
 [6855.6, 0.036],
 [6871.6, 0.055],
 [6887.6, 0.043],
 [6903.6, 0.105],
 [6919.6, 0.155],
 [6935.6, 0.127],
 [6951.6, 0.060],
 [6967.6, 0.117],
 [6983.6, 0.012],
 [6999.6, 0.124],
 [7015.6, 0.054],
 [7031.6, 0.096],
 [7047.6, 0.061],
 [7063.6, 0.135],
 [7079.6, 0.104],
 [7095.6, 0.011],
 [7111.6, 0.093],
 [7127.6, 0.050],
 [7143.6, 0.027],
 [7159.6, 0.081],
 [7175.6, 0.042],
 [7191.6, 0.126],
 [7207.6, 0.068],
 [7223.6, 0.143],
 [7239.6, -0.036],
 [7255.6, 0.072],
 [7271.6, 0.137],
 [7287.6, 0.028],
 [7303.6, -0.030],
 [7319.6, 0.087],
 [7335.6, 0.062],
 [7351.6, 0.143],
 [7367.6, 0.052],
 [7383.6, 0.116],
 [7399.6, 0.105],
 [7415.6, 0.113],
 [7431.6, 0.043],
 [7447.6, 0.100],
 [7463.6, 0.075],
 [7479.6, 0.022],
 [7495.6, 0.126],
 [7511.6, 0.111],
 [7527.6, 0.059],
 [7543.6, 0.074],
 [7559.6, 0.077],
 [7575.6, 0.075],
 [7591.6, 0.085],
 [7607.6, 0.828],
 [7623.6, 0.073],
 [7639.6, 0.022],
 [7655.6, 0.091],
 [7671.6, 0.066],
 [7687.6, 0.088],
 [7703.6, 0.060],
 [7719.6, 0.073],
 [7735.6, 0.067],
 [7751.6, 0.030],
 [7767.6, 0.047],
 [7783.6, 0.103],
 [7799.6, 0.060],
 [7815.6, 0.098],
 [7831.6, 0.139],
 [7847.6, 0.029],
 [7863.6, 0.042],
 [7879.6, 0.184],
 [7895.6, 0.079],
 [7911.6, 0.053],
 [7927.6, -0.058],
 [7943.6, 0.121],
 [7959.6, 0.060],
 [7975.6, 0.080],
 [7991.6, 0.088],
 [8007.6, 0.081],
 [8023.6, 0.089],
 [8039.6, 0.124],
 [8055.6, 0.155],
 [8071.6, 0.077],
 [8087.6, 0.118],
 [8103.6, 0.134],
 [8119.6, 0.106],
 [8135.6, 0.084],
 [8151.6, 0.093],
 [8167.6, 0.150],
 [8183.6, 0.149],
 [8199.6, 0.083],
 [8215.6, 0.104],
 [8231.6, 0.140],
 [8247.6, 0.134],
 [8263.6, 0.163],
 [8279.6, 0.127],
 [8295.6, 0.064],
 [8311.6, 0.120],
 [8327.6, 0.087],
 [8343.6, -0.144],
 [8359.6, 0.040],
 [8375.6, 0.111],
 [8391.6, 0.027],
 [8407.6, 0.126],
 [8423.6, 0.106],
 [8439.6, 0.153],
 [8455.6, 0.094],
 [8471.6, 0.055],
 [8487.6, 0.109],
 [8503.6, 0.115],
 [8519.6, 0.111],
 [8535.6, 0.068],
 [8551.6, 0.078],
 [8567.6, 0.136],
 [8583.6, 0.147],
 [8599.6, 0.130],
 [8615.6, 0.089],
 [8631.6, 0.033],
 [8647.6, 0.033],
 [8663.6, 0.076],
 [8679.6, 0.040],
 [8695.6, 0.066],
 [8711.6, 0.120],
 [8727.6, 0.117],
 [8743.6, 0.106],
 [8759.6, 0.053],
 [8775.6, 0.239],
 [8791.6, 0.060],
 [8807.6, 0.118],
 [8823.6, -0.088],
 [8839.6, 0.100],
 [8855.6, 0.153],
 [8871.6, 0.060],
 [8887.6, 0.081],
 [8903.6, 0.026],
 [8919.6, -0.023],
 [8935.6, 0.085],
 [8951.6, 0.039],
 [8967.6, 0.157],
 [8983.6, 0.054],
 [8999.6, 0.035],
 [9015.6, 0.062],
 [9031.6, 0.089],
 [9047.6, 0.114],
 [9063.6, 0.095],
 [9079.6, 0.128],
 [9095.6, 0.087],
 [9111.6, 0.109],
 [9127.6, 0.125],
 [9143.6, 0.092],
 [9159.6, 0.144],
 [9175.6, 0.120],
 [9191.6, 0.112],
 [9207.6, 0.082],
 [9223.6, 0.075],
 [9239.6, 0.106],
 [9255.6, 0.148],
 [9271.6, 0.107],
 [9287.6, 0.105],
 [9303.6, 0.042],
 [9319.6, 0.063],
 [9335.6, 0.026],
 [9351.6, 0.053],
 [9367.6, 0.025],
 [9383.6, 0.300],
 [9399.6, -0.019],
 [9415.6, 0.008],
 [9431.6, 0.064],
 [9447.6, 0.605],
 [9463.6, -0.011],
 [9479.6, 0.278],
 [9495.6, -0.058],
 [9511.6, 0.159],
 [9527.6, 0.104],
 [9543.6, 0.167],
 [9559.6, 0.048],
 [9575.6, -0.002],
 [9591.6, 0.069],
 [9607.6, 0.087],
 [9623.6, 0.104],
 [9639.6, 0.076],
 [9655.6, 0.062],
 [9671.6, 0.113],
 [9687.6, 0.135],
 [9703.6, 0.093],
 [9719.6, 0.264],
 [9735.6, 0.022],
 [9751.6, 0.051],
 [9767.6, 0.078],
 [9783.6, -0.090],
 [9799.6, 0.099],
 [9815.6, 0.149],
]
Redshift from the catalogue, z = 1.040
